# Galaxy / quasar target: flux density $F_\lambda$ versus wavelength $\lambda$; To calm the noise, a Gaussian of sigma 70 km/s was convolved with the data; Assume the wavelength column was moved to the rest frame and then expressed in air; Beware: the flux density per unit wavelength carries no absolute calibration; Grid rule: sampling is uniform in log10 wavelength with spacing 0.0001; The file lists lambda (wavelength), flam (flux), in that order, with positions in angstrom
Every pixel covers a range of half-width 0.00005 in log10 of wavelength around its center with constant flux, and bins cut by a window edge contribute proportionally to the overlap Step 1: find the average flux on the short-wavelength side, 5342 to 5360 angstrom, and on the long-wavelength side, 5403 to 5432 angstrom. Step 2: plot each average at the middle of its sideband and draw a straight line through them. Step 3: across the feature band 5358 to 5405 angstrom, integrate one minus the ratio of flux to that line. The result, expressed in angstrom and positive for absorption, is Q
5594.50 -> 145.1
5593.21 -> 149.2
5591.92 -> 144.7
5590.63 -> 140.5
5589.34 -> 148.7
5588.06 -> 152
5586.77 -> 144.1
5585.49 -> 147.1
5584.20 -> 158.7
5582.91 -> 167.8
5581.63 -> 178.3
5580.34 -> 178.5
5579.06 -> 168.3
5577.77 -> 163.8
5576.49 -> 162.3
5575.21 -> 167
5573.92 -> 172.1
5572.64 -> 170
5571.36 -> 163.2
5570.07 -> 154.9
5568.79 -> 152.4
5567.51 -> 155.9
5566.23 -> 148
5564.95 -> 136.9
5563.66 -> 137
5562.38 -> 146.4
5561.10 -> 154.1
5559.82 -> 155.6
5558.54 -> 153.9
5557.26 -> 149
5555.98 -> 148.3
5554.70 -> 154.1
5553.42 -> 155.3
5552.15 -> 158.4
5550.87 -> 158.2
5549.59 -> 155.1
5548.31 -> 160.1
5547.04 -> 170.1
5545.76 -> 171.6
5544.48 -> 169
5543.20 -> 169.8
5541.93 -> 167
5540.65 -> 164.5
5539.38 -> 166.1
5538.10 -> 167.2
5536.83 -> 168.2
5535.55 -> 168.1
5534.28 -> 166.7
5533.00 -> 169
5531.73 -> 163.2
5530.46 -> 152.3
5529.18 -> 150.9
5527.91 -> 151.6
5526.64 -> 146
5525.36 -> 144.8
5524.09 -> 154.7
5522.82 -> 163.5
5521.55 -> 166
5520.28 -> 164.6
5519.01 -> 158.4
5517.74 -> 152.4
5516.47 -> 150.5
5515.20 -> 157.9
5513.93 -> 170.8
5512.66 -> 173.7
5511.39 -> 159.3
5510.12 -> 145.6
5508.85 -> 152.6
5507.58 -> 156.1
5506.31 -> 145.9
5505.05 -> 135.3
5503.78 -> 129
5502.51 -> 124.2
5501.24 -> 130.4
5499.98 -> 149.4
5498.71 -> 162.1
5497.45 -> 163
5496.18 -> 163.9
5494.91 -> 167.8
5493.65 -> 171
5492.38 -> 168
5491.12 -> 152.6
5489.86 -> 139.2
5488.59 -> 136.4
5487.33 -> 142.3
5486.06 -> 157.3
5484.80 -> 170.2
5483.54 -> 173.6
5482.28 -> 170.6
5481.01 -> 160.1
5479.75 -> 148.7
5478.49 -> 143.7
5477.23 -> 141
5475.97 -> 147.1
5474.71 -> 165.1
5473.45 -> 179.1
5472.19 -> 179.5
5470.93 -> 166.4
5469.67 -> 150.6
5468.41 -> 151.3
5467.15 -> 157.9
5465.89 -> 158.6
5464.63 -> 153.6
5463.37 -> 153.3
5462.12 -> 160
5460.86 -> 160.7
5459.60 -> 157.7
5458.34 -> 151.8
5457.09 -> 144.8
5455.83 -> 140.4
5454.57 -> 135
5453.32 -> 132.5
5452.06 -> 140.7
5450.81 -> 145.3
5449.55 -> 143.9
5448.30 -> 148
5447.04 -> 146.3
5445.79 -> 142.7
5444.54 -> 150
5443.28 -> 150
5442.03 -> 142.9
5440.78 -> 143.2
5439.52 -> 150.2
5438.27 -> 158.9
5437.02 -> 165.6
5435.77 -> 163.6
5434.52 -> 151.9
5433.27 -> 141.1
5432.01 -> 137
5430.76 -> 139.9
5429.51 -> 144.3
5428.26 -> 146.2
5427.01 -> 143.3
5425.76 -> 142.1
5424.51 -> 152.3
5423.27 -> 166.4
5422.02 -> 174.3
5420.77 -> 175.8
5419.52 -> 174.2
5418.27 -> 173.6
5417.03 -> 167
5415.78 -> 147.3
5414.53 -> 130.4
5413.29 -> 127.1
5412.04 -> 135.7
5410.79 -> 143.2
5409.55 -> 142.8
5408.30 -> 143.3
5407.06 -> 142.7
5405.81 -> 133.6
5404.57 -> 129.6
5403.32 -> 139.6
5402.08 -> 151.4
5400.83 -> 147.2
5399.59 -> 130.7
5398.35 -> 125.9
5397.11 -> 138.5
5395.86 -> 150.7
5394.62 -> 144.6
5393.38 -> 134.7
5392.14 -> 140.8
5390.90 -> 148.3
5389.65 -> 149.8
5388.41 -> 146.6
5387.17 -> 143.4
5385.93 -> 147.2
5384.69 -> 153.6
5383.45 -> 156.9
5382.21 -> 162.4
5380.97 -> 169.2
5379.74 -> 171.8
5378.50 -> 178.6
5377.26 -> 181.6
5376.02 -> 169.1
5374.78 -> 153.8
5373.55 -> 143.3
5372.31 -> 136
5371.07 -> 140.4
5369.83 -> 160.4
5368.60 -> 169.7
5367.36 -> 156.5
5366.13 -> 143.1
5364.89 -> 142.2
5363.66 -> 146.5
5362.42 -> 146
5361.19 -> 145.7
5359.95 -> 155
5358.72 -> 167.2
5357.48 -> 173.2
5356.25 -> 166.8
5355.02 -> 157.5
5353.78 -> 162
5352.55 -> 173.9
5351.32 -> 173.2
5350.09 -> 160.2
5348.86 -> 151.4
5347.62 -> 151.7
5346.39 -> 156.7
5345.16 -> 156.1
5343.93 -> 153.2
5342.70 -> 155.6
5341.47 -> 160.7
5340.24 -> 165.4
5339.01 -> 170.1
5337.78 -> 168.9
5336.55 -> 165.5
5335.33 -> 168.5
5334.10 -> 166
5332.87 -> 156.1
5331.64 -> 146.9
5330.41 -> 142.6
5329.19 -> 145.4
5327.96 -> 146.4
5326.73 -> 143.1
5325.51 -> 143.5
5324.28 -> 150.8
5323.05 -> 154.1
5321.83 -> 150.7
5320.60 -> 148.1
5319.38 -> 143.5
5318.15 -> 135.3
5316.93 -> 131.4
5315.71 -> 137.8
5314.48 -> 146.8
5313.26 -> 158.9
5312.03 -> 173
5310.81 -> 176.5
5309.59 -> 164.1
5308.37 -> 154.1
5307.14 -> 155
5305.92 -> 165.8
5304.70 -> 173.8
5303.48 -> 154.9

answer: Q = 1.4 angstrom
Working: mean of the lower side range 161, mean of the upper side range 148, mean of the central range 151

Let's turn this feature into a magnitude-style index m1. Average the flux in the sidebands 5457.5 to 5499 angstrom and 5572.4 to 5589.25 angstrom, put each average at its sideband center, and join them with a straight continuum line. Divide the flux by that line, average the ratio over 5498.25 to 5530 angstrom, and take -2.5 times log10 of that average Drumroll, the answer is 0.06 mag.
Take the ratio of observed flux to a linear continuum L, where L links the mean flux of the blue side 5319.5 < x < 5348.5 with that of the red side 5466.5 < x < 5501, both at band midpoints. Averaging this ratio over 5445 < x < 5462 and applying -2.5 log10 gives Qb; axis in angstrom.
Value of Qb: 0.08 mag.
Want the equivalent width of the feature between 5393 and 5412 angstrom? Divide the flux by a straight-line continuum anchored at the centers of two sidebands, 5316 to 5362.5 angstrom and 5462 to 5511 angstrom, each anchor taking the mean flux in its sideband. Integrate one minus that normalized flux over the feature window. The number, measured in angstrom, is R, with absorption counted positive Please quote 1.9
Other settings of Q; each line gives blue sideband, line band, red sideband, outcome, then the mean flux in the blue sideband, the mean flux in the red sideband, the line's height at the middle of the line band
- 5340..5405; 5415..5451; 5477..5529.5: 0.3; 153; 154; 154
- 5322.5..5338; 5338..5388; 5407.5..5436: -2.0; 153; 150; 152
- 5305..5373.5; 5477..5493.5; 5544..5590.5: 0.2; 155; 158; 157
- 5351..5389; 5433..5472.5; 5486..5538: 1.3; 158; 155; 156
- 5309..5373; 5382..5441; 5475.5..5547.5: 3.0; 155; 157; 156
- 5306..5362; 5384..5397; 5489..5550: 0.9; 156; 158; 157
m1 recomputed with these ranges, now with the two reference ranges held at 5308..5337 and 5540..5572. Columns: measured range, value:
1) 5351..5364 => -0.06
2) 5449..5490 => 0.01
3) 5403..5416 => 0.12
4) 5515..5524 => -0.02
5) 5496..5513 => 0.05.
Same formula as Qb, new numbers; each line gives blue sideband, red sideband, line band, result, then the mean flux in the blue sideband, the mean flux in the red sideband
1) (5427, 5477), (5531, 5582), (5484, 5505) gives 0.026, 151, 161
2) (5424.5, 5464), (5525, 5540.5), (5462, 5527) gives -0.007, 148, 160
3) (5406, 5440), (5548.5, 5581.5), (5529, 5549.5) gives -0.063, 151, 157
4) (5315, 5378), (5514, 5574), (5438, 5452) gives 0.069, 155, 158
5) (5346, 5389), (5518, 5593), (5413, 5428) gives 0.008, 158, 158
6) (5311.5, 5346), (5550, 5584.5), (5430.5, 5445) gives 0.040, 153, 158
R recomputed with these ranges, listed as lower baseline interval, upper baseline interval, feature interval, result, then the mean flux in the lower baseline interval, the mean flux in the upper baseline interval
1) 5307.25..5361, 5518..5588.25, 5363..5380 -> 0.06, 156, 159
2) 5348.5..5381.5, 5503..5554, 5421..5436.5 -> 0.78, 159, 159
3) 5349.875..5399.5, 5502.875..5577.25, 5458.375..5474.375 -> -0.46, 154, 157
